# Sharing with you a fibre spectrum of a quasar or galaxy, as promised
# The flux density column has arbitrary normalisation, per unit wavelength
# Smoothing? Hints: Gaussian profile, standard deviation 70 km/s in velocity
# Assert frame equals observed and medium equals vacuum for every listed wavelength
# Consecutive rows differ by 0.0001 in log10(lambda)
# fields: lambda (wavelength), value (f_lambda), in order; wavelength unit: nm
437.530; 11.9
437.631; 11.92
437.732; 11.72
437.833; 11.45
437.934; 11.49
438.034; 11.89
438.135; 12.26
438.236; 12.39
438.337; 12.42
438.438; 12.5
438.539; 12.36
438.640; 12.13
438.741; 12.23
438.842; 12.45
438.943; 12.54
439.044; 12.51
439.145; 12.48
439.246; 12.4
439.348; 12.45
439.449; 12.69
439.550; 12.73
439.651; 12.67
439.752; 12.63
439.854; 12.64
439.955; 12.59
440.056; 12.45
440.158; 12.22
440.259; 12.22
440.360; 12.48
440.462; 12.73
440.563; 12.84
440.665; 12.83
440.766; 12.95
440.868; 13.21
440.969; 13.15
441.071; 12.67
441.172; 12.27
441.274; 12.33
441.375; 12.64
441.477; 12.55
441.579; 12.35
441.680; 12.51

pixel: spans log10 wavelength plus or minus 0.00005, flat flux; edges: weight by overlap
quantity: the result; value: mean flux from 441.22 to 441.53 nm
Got 12.5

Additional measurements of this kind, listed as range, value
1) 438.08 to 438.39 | 12.3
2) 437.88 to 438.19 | 11.9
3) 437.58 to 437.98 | 11.6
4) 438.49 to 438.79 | 12.2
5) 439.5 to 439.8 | 12.7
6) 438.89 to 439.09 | 12.5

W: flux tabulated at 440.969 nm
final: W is 13.15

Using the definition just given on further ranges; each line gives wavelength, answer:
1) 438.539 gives 12.36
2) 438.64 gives 12.13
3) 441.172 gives 12.27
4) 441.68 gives 12.51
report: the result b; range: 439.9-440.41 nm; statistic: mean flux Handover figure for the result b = 12.4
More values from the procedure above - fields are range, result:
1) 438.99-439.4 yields 12.5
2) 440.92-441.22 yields 12.7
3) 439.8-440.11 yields 12.5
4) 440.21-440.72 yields 12.6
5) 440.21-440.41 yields 12.4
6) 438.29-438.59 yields 12.4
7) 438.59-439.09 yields 12.4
